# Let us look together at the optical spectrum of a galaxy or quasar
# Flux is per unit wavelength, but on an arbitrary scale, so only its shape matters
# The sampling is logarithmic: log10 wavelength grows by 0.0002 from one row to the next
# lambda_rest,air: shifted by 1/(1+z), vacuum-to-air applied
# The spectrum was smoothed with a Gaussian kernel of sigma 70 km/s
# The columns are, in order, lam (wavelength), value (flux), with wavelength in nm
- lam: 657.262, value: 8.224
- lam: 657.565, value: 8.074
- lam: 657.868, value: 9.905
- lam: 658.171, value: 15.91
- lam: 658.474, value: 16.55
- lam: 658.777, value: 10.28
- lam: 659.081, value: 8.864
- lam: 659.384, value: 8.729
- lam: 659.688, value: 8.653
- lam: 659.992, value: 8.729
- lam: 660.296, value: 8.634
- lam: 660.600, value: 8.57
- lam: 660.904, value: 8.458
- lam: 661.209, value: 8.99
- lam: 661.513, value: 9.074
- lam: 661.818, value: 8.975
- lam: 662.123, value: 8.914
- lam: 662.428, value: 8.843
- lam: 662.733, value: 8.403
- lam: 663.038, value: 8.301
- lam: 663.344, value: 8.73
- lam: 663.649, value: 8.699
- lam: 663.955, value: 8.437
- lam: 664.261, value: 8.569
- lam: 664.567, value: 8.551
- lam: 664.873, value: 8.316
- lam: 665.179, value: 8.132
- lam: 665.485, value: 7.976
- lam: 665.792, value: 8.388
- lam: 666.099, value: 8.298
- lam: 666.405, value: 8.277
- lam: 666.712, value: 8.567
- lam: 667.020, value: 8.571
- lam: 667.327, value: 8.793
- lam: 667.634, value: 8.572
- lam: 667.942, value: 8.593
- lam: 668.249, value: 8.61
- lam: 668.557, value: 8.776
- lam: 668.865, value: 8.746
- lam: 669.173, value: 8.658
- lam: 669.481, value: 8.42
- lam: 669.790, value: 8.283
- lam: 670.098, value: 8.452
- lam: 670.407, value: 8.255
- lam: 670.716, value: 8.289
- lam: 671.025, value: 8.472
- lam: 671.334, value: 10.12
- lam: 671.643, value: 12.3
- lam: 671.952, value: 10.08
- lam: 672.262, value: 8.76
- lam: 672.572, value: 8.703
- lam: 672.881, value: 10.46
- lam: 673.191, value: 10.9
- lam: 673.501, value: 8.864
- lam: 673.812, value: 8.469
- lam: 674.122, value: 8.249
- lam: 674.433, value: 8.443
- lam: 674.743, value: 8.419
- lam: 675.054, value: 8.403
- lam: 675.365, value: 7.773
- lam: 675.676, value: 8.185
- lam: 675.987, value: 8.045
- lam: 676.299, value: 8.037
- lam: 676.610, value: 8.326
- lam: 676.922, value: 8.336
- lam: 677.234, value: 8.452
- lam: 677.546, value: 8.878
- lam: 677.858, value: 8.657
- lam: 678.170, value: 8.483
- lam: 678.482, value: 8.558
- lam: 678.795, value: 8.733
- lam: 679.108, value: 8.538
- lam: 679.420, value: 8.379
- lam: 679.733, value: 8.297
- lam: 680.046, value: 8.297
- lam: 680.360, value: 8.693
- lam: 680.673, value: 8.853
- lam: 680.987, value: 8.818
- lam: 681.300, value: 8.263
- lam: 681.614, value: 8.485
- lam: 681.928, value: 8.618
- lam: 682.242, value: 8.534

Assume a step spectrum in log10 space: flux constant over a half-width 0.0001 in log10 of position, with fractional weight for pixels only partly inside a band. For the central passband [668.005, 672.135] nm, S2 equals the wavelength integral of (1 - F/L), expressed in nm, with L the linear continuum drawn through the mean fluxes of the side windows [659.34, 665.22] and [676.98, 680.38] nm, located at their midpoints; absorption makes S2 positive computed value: -0.21 nm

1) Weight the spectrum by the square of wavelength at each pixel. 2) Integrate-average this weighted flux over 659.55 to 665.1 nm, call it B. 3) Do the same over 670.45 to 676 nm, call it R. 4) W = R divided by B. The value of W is 1.08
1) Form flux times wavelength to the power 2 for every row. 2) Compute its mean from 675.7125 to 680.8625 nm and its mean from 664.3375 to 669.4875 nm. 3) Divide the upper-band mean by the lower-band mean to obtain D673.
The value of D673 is 1.0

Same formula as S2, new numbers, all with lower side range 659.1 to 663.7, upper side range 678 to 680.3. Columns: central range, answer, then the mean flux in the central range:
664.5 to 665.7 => 0.06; 8.23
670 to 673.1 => -0.31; 9.44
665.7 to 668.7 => 0.03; 8.55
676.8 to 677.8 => -0.01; 8.57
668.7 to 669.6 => 0.00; 8.62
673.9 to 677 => 0.11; 8.22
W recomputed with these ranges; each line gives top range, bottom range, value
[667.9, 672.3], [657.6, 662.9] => 0.95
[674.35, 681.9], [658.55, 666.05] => 1.01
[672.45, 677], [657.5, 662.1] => 0.91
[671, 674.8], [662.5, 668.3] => 1.14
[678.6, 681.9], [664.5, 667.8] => 1.06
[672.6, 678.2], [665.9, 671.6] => 1.02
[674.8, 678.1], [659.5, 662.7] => 0.99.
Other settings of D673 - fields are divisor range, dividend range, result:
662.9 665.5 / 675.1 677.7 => 1.02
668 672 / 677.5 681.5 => 0.98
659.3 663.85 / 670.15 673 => 1.12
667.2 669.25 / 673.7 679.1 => 0.99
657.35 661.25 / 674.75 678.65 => 0.88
